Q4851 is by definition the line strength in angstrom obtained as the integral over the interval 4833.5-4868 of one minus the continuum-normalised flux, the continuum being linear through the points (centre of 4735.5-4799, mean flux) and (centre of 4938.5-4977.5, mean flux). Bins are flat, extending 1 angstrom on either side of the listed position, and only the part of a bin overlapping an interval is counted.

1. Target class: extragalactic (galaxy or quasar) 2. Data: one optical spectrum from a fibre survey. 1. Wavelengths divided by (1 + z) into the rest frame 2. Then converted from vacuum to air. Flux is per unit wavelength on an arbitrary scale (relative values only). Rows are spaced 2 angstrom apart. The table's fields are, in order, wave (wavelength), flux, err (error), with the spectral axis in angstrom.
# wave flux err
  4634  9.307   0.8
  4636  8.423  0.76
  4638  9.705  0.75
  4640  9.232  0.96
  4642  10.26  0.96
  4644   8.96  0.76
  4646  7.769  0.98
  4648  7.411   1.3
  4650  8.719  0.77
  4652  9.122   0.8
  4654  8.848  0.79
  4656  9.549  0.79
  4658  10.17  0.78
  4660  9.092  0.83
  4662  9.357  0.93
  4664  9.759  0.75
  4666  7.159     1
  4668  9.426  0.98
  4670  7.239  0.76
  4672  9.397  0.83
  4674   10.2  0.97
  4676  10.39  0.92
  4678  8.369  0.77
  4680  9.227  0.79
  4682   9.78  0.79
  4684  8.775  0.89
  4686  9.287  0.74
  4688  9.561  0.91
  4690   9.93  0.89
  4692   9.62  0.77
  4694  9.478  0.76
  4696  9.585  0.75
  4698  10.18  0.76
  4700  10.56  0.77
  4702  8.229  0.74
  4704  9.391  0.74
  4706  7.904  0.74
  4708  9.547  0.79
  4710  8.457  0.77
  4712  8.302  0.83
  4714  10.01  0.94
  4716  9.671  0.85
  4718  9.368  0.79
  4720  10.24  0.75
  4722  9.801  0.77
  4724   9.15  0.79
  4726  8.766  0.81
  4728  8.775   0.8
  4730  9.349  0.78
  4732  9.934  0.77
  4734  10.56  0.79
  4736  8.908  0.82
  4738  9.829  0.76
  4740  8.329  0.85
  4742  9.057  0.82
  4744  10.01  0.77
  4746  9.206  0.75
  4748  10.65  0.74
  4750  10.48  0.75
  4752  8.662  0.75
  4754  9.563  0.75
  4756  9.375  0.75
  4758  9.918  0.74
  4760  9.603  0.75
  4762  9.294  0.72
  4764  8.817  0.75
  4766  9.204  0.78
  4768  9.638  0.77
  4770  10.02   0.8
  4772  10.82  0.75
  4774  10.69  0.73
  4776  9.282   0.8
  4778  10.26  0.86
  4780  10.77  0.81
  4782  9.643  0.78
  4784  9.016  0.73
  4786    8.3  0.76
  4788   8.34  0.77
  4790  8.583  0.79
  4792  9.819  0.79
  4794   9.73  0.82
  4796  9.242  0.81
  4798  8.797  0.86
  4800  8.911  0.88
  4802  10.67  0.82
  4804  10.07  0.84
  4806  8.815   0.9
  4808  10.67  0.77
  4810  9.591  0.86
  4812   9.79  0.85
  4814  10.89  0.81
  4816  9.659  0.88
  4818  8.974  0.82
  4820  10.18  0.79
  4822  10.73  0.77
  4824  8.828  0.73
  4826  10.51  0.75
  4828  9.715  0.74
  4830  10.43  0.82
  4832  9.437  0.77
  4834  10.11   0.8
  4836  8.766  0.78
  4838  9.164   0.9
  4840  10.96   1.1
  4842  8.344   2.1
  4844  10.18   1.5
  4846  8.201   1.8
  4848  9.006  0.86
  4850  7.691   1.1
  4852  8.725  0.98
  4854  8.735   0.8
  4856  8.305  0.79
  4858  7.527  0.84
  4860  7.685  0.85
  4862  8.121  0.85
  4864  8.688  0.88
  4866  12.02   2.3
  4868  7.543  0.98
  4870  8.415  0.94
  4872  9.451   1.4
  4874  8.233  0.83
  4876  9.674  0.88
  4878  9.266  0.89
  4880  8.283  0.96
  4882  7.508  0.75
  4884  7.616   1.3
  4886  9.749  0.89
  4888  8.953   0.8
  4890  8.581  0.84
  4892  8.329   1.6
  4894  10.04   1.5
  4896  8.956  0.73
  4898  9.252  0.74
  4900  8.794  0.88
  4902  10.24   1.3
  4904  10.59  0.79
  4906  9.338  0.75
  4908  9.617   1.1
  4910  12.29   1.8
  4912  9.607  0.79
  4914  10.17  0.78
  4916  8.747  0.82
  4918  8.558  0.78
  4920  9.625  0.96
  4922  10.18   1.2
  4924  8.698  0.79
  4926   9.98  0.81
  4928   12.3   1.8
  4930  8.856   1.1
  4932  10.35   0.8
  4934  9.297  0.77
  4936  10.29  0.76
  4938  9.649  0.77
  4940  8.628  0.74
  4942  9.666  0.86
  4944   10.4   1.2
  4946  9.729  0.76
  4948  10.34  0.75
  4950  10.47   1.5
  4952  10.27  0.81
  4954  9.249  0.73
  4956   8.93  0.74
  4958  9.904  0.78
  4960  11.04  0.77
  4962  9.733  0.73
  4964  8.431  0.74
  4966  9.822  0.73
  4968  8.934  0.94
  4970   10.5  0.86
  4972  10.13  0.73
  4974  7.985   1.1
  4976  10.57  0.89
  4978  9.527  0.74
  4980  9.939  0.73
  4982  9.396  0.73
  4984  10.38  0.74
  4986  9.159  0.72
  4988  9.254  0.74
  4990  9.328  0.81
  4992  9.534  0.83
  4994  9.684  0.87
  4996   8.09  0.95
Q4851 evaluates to 2.5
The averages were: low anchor 9.5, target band 8.9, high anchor 9.72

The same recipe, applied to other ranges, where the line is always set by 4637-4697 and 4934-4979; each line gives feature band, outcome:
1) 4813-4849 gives -0.7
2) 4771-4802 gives -0.4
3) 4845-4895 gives 4.8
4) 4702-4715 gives 0.5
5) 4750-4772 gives -0.4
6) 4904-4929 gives -0.8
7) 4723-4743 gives 0.1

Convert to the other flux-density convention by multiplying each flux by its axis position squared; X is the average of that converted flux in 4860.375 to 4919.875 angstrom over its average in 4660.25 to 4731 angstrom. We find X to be 1.1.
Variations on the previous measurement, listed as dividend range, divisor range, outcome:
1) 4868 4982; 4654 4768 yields 1.11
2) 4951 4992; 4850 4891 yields 1.16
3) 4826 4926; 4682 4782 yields 1.02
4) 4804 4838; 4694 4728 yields 1.10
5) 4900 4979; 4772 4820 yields 1.08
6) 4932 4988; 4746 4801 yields 1.10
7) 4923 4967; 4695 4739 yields 1.15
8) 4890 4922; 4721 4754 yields 1.09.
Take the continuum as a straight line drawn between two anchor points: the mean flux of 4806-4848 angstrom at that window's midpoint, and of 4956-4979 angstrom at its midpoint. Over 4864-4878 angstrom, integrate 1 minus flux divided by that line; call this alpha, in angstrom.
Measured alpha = 0.7 angstrom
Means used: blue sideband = 9.72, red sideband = 9.66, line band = 9.19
